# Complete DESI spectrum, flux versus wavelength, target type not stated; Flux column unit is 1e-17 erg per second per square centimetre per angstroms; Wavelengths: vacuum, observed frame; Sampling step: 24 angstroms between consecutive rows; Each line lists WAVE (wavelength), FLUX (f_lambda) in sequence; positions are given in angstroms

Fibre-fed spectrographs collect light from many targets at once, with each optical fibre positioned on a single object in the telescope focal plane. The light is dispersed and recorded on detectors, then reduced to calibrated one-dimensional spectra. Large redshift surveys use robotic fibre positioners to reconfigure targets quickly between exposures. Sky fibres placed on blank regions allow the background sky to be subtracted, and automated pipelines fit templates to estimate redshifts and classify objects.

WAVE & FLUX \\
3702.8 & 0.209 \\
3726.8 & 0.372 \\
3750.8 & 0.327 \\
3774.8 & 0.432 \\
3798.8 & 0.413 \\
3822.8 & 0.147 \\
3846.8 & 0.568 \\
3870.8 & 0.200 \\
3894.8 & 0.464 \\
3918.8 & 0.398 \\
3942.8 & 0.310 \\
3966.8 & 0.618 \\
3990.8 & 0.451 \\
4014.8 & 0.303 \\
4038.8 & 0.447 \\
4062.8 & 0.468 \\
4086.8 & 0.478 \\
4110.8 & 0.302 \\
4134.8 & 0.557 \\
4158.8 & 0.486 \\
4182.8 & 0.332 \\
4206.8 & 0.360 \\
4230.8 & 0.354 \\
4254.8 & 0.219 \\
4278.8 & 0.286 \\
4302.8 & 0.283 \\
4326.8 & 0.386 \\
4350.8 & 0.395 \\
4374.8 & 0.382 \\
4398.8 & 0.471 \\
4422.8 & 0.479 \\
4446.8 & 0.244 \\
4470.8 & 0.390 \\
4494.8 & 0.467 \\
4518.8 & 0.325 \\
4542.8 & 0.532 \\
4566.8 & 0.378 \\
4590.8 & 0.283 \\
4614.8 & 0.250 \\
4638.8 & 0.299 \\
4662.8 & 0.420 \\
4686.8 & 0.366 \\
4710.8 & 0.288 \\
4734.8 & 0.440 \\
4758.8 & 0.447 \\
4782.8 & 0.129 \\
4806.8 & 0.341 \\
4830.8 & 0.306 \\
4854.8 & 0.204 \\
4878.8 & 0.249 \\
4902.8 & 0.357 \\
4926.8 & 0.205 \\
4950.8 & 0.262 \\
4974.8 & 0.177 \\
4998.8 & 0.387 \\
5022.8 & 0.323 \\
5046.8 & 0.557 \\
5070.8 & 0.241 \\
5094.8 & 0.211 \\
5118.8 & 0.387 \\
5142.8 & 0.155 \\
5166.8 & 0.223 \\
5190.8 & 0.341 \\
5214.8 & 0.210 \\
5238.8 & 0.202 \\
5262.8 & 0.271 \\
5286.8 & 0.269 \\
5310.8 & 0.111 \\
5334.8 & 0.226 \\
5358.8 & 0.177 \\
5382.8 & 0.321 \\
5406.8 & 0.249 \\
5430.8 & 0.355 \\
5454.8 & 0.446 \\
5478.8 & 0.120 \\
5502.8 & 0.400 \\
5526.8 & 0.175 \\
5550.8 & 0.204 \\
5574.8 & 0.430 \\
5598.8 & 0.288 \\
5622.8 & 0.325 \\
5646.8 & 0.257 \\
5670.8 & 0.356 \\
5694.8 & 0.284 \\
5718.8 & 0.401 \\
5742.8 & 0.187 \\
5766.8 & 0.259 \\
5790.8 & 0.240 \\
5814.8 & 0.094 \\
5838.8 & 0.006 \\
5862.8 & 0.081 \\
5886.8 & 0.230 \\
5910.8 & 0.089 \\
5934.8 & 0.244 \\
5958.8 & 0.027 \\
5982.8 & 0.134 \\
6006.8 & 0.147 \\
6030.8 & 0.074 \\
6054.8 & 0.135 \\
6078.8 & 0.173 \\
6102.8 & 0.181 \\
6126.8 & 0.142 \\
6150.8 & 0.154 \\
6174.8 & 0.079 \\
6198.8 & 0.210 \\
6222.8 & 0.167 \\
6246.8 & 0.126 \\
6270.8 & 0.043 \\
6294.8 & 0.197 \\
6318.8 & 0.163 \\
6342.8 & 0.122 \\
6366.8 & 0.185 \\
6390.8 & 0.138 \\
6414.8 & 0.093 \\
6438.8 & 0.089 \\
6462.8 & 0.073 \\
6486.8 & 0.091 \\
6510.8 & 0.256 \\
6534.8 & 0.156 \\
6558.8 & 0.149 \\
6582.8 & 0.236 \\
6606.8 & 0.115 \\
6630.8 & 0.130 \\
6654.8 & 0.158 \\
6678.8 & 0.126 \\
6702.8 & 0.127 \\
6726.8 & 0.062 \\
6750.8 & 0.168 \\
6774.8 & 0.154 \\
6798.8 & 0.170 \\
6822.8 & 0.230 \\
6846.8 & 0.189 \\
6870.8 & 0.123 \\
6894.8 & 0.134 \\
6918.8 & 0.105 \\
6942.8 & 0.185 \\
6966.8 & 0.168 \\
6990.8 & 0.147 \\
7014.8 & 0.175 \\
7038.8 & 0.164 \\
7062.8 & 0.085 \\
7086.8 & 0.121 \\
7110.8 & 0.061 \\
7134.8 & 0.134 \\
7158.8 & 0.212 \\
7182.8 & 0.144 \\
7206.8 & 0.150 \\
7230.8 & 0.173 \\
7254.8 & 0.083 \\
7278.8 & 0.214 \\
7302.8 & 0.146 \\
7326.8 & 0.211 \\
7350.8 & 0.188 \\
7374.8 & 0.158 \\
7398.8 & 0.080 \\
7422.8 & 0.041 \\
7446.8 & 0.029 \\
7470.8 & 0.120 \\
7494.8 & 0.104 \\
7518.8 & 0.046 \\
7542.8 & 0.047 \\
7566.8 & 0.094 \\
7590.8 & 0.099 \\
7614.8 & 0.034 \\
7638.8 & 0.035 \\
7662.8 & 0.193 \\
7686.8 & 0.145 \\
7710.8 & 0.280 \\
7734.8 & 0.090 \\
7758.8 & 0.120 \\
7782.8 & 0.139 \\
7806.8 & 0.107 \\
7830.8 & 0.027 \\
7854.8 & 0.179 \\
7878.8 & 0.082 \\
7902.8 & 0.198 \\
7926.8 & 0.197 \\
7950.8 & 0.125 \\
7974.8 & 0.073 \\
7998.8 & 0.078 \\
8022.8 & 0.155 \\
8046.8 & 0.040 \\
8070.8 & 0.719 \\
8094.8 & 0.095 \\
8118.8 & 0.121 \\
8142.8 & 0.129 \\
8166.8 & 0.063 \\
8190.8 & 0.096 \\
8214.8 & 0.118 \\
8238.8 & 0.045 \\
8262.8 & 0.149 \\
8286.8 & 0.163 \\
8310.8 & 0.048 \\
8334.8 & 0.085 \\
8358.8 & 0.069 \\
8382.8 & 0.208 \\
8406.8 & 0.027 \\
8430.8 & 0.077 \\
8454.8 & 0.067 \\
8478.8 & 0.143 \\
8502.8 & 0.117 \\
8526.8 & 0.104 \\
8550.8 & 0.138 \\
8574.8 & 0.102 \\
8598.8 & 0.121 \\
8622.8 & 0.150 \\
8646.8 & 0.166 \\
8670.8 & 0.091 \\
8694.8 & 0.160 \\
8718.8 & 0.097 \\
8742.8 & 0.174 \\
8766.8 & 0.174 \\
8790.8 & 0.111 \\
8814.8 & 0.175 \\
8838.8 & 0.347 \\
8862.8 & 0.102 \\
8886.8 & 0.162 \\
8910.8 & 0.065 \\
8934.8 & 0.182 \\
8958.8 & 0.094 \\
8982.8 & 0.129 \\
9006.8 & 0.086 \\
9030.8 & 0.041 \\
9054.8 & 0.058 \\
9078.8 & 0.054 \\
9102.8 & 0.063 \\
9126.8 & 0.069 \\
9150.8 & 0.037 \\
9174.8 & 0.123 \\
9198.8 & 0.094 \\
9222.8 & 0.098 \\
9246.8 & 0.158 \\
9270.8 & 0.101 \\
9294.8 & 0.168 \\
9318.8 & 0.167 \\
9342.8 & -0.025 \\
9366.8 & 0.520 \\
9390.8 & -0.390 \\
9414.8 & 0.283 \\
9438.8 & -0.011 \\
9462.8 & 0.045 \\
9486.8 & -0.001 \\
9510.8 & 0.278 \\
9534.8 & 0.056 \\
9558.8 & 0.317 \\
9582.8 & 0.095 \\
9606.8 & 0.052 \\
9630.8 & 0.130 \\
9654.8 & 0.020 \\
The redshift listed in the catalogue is 1.17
